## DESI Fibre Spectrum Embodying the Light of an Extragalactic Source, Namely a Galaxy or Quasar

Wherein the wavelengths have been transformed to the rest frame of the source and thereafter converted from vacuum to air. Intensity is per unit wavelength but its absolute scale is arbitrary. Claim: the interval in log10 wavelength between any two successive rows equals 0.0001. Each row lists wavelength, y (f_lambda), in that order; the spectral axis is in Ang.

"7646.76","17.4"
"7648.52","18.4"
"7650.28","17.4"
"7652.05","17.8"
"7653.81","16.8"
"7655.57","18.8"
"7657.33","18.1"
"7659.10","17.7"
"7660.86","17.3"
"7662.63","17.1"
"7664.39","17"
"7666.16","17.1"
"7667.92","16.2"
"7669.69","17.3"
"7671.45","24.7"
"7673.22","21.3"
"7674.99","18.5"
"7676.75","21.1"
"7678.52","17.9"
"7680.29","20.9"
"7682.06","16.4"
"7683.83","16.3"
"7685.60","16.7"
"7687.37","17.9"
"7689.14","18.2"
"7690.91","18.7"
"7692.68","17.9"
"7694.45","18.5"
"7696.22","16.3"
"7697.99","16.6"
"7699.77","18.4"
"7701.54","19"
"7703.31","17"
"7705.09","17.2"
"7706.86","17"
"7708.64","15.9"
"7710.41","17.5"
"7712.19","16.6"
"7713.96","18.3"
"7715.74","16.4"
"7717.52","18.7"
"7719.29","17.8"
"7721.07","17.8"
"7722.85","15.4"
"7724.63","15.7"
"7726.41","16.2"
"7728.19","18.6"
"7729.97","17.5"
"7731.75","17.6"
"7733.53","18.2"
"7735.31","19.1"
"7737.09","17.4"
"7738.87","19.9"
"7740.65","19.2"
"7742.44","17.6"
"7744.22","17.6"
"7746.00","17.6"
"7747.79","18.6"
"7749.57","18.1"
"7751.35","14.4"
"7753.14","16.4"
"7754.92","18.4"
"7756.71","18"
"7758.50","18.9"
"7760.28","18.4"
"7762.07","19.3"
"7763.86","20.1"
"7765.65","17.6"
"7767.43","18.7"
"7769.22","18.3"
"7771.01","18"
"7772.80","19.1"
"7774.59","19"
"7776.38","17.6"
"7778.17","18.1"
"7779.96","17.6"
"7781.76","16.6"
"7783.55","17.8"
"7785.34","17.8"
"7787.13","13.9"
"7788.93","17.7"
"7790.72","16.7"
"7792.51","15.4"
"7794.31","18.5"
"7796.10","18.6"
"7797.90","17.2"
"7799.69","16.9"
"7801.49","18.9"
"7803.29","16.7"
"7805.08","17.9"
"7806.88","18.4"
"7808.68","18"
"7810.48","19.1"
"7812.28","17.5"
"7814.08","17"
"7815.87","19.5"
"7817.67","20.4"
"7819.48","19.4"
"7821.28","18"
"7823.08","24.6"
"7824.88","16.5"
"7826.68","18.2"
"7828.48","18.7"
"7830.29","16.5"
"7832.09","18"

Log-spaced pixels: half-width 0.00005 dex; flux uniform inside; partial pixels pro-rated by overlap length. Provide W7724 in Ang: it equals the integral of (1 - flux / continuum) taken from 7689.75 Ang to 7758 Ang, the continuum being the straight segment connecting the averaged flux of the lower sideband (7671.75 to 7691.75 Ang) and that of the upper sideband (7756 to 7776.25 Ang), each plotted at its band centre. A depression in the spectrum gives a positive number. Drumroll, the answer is 4.05 Ang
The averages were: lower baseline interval 18.7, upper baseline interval 18.6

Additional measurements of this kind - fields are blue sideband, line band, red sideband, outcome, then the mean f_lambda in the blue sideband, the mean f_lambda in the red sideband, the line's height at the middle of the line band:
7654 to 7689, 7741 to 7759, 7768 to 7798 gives 0.2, 18.3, 17.5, 17.8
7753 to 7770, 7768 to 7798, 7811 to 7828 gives 1.8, 18.5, 19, 18.7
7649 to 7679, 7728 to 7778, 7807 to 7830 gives 1.2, 18.4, 18.8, 18.6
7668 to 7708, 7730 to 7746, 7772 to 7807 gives -0.3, 18.3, 17.5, 17.9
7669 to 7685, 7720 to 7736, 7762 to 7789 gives 1.1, 19.4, 17.9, 18.6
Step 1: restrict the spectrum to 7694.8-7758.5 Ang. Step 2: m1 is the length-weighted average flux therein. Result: 17.5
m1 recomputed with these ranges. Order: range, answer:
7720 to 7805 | 17.7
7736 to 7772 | 18.1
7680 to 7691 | 17.6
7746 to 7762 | 17.7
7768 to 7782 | 18.1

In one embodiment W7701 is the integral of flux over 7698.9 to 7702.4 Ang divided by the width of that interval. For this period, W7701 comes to 18.7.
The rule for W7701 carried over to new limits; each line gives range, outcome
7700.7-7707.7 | 17.5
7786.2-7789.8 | 15.8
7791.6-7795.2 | 16.9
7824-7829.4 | 17.8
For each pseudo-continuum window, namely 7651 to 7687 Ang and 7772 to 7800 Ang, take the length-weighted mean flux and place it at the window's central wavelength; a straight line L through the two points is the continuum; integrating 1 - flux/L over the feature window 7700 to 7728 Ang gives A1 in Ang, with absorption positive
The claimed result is 1.2 Ang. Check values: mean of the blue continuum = 18.2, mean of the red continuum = 17.4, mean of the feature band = 17.2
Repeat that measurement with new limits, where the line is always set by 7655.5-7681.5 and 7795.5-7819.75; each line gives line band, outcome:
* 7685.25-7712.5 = 1.61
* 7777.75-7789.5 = 0.82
